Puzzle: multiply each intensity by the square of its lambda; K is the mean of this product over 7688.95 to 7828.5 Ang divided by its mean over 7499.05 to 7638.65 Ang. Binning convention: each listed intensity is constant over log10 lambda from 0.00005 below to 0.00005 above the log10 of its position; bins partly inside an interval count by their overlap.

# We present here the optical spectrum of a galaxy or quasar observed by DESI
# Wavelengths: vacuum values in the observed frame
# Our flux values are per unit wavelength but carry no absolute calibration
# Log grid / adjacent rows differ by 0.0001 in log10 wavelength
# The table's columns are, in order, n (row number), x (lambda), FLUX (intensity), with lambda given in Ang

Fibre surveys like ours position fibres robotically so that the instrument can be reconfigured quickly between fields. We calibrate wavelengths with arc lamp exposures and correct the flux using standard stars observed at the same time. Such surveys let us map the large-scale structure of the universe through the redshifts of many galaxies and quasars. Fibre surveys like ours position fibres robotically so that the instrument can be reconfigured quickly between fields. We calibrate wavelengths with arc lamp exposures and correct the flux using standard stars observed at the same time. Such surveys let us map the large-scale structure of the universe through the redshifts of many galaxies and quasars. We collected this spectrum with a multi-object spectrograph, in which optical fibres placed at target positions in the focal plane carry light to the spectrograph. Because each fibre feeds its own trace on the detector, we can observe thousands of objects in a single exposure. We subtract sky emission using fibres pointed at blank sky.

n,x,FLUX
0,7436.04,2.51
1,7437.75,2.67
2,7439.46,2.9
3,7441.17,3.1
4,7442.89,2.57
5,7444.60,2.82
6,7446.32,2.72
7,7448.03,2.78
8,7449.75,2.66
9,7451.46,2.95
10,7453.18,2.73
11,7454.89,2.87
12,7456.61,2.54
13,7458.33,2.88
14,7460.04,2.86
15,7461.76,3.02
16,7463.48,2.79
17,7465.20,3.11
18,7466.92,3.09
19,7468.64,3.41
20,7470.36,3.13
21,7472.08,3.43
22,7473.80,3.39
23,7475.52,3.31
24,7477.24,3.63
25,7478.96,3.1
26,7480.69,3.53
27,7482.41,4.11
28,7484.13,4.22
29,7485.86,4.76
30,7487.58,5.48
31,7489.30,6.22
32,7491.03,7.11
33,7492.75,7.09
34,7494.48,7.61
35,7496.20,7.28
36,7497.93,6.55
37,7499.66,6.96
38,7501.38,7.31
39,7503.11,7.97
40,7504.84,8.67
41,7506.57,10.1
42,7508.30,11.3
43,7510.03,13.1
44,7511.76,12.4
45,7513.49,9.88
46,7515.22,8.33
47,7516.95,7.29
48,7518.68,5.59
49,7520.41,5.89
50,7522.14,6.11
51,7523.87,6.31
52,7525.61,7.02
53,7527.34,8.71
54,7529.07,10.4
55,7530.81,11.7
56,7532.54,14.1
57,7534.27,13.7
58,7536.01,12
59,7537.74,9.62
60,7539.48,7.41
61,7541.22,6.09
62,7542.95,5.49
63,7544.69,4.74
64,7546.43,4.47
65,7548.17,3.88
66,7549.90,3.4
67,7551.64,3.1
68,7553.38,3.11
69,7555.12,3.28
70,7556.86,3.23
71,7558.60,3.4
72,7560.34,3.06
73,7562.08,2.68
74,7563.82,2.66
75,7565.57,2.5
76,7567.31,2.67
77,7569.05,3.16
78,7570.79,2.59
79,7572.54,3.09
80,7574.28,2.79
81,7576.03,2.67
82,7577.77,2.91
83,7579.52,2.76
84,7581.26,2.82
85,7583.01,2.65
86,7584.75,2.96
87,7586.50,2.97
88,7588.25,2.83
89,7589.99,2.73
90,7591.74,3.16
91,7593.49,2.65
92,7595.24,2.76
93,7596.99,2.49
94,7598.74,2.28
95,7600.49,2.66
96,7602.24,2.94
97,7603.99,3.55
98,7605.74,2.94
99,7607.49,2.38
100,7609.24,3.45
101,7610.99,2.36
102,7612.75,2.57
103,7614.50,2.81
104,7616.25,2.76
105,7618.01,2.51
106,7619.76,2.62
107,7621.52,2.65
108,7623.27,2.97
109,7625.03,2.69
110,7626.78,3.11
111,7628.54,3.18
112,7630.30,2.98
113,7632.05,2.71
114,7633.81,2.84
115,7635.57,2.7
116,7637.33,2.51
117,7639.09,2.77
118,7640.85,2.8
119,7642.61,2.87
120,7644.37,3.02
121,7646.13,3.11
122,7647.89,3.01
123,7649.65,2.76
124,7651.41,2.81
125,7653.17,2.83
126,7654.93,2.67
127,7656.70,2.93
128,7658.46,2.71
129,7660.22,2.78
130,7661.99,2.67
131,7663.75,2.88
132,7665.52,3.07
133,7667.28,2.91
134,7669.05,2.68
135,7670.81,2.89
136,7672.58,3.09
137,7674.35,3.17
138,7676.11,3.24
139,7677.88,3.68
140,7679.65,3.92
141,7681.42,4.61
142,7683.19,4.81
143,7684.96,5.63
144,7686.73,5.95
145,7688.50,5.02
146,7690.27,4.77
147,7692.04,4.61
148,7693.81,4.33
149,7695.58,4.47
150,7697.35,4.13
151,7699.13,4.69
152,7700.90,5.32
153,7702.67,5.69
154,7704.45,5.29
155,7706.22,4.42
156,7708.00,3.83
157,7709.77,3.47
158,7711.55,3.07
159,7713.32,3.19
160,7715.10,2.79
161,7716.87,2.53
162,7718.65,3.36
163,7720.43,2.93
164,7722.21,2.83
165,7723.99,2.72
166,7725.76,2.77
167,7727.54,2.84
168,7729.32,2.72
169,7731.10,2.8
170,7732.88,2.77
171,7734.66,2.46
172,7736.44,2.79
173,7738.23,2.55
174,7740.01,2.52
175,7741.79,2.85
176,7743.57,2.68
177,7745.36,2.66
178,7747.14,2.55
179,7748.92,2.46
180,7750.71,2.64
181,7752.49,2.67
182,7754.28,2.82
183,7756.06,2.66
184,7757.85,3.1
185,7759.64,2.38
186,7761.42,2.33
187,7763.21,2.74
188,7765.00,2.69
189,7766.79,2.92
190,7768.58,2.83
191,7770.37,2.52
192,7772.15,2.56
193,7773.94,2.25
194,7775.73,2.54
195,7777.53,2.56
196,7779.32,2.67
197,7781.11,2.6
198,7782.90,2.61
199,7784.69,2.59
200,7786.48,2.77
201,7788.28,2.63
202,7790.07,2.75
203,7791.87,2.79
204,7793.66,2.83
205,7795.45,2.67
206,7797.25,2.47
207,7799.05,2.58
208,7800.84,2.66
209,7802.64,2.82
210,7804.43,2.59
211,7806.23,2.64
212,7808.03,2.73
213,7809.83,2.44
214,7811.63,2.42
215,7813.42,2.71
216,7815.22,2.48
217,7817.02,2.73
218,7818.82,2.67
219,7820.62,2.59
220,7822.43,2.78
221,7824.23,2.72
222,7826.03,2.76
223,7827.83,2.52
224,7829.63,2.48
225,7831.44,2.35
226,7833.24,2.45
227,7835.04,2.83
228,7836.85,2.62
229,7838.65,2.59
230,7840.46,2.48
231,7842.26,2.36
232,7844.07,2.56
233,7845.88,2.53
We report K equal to 0.65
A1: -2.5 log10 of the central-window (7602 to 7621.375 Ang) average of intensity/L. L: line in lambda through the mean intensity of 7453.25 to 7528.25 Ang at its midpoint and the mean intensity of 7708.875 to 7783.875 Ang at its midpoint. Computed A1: 0.49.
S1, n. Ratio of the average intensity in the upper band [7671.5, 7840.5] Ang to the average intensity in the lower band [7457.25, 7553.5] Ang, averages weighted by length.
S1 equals 0.5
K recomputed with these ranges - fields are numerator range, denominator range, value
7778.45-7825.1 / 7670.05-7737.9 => 0.72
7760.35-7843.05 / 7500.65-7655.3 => 0.60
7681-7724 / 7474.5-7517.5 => 0.63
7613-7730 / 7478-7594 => 0.60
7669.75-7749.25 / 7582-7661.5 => 1.31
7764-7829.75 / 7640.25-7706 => 0.73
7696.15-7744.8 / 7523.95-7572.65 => 0.60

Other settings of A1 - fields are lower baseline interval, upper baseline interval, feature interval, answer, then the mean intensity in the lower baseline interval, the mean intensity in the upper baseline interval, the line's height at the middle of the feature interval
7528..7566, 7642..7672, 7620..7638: 0.289 mag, 6.14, 2.86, 3.7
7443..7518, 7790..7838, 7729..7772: 0.178 mag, 5.34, 2.63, 3.15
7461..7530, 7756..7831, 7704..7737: 0.145 mag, 6.33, 2.64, 3.54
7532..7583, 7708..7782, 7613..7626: 0.424 mag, 4.64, 2.74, 4.01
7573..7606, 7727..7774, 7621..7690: -0.177 mag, 2.82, 2.66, 2.75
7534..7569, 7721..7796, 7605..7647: 0.398 mag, 4.83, 2.67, 4.05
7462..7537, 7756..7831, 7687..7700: -0.130 mag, 6.98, 2.64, 4.11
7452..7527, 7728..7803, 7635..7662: 0.374 mag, 5.77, 2.65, 3.97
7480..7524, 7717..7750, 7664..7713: -0.158 mag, 7.39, 2.73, 3.64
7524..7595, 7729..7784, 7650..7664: 0.329 mag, 4.87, 2.64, 3.77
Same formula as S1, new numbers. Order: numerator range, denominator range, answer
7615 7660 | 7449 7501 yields 0.67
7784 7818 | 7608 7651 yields 0.94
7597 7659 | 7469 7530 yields 0.42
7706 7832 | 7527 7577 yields 0.50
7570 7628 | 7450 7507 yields 0.59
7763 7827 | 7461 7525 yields 0.43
